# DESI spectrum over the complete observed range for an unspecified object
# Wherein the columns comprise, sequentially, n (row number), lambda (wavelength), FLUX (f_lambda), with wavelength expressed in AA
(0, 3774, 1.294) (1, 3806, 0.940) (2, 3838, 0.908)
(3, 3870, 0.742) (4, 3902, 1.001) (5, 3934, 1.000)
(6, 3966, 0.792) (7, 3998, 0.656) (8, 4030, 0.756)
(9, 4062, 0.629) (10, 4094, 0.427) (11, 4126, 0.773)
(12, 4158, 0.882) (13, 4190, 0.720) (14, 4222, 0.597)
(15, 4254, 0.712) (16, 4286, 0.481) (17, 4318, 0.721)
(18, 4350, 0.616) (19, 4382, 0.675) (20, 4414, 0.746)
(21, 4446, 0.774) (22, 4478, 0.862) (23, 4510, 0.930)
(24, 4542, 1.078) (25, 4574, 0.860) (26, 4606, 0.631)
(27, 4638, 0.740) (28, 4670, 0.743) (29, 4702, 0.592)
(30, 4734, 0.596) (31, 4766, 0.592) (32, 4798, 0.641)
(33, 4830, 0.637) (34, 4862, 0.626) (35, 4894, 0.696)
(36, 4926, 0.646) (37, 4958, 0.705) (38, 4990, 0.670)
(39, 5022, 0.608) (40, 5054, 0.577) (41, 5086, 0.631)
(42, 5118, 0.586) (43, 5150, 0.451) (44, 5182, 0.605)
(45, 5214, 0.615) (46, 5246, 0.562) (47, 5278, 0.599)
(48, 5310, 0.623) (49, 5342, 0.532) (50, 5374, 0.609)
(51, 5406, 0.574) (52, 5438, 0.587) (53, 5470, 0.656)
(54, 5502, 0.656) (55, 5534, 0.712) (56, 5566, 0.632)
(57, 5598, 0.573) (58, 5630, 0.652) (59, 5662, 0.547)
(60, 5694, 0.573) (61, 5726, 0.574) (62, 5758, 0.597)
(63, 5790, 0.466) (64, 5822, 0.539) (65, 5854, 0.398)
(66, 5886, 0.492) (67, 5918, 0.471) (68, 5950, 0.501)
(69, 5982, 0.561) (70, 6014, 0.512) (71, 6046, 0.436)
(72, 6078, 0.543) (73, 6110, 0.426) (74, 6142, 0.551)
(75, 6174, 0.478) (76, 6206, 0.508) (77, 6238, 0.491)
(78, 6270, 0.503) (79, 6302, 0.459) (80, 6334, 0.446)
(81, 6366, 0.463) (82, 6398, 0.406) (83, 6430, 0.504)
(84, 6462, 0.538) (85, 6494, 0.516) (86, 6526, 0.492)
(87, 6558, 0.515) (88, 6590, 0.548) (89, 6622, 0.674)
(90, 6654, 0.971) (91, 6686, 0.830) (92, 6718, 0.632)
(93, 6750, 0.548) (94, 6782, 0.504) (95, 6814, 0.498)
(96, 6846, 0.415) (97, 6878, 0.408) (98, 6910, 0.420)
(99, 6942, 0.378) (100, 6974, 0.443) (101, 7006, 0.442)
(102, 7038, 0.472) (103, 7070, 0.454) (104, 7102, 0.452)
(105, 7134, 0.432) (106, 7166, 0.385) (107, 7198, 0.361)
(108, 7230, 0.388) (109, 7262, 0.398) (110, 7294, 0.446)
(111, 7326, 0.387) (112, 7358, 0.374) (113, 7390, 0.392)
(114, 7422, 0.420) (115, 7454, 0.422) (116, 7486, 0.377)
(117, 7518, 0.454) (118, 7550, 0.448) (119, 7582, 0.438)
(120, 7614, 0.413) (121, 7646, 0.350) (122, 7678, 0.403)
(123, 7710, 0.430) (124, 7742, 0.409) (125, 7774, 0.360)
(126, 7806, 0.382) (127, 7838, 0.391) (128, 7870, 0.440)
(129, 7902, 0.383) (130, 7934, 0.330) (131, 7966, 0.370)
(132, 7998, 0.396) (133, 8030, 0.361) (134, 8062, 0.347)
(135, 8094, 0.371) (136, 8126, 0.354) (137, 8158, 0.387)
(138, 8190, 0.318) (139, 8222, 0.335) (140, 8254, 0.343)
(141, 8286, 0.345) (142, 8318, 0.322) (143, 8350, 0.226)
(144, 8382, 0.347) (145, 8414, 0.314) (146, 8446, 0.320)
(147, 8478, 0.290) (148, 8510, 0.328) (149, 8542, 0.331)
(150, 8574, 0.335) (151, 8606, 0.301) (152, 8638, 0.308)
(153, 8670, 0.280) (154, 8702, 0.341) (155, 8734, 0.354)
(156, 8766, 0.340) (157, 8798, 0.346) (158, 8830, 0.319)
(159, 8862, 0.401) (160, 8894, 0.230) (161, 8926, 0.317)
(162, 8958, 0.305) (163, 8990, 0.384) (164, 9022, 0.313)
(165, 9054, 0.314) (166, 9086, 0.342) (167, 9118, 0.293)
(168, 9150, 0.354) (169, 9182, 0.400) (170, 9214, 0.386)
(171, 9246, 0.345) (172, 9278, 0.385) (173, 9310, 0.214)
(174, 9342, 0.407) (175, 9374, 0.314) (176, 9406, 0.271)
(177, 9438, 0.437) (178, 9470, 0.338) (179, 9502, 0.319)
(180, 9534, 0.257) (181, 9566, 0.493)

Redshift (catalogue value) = 1.38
